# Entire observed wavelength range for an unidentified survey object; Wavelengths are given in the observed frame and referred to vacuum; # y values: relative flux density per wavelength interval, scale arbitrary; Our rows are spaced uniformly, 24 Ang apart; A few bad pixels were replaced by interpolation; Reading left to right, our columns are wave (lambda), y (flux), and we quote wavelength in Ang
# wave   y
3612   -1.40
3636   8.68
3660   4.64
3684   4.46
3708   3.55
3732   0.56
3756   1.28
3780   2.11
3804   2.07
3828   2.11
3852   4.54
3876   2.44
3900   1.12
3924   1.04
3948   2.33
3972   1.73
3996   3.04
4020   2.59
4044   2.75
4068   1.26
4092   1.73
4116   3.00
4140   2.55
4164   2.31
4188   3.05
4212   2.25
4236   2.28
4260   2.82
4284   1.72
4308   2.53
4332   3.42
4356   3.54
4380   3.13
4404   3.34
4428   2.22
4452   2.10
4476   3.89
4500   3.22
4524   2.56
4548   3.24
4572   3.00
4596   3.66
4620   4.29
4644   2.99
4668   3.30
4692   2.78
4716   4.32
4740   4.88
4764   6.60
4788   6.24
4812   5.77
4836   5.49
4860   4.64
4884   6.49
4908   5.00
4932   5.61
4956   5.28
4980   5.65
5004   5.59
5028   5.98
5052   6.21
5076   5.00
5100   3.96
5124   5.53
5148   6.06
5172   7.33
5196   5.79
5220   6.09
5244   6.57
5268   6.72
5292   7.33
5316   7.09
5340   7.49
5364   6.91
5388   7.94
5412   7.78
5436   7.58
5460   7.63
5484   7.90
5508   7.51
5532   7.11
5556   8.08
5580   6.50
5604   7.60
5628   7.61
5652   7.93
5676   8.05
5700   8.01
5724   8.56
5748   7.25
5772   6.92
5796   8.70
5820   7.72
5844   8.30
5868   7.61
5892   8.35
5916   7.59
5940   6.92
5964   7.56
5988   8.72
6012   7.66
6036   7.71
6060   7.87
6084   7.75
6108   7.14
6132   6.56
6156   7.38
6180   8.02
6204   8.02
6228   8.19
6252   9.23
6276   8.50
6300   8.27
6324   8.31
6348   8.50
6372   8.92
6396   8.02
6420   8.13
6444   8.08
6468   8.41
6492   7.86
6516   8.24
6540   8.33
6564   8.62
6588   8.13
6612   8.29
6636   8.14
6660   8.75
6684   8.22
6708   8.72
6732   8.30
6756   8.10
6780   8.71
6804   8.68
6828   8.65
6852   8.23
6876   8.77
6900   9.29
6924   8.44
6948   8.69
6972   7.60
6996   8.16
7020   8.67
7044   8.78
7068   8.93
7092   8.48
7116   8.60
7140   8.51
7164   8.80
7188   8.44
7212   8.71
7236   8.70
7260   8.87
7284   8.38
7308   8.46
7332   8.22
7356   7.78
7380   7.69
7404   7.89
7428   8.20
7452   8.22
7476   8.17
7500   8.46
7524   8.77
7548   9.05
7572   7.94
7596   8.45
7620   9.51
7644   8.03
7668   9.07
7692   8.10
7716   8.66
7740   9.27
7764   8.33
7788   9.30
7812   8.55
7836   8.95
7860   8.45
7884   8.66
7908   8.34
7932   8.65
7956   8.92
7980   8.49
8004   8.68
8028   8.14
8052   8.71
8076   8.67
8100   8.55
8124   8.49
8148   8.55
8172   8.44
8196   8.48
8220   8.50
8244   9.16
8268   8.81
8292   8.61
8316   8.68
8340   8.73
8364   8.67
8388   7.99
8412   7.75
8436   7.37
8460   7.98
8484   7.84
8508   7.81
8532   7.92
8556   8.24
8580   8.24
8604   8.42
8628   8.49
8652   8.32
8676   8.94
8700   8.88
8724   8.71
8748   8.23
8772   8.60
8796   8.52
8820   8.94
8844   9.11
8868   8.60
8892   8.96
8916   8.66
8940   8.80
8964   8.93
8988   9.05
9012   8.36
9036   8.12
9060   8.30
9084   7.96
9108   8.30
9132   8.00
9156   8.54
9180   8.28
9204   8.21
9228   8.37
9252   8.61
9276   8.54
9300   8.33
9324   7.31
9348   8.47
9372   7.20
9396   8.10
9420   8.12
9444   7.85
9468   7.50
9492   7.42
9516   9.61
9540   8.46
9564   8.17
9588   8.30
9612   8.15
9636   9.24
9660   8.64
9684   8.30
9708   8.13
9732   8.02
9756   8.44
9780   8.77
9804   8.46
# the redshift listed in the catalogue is 0.18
